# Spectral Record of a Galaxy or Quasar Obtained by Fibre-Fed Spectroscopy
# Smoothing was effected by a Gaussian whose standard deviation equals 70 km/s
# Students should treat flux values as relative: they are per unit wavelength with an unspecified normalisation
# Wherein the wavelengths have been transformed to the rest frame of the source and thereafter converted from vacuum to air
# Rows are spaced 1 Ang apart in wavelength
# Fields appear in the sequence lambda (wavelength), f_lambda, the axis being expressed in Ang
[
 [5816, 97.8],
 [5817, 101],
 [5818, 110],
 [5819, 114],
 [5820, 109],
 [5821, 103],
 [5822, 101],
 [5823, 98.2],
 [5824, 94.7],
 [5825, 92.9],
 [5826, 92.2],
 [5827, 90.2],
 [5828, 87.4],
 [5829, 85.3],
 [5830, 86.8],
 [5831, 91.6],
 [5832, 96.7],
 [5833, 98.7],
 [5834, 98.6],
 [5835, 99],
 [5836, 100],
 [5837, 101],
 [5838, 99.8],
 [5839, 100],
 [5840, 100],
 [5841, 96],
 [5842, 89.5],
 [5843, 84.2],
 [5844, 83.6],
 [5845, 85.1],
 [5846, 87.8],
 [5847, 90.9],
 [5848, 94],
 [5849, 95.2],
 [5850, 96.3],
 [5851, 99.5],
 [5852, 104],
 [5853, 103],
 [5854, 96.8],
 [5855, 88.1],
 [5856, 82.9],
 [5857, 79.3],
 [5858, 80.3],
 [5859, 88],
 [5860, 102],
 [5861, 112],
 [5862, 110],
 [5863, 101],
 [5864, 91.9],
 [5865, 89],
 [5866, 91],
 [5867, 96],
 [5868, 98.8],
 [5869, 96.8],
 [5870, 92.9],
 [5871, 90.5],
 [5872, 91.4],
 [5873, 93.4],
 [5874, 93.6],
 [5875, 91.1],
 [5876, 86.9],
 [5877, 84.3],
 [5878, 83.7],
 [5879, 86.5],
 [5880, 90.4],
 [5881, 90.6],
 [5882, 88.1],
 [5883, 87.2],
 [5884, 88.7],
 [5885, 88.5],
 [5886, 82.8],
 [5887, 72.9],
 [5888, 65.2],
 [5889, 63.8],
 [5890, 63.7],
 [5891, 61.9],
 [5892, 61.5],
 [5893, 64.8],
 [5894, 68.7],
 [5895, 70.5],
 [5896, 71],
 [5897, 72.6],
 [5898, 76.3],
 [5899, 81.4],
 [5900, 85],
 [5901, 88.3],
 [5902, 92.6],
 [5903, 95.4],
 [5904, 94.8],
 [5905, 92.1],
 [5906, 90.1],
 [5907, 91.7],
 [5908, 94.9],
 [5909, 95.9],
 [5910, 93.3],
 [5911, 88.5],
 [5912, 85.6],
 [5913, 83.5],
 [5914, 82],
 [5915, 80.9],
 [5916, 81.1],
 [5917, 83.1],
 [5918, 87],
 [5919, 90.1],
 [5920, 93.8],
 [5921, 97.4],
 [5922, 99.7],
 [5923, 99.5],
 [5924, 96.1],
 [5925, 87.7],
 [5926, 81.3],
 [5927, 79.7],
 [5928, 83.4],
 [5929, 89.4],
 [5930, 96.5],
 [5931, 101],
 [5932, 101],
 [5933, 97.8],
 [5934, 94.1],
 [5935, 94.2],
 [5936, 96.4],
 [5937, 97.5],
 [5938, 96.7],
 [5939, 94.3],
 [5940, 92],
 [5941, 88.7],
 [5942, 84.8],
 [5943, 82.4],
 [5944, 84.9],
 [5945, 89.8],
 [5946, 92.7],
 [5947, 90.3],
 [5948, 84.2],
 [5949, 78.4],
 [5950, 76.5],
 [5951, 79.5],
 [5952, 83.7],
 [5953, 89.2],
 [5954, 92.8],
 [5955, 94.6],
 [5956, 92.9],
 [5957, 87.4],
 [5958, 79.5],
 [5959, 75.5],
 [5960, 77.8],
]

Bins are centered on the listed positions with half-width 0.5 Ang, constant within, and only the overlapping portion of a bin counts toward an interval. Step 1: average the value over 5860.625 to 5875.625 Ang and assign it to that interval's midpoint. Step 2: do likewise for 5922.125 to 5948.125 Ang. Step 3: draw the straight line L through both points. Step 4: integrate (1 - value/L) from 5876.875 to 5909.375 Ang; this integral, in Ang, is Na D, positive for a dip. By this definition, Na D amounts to 4.4 Ang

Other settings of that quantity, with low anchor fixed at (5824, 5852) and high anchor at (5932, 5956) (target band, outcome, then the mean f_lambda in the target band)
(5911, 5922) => 0.43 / 87.1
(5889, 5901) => 2.67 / 71.1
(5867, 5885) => 0.36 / 90.4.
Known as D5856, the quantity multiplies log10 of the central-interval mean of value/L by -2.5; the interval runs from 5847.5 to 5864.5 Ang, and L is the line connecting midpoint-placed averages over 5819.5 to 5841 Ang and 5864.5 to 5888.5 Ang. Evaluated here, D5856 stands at -0.04 mag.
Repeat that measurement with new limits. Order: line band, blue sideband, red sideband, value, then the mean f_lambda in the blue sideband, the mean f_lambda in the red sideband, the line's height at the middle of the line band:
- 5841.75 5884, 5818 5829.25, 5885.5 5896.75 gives -0.15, 97.9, 68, 80.5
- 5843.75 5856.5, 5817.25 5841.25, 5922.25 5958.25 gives 0.04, 97.8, 89.9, 96.3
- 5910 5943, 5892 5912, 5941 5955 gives -0.07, 84.1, 85.8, 85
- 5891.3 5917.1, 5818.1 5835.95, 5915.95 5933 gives 0.12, 96.8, 91.5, 92.6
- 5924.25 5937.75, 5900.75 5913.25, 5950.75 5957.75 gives -0.03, 91.5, 88.6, 90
